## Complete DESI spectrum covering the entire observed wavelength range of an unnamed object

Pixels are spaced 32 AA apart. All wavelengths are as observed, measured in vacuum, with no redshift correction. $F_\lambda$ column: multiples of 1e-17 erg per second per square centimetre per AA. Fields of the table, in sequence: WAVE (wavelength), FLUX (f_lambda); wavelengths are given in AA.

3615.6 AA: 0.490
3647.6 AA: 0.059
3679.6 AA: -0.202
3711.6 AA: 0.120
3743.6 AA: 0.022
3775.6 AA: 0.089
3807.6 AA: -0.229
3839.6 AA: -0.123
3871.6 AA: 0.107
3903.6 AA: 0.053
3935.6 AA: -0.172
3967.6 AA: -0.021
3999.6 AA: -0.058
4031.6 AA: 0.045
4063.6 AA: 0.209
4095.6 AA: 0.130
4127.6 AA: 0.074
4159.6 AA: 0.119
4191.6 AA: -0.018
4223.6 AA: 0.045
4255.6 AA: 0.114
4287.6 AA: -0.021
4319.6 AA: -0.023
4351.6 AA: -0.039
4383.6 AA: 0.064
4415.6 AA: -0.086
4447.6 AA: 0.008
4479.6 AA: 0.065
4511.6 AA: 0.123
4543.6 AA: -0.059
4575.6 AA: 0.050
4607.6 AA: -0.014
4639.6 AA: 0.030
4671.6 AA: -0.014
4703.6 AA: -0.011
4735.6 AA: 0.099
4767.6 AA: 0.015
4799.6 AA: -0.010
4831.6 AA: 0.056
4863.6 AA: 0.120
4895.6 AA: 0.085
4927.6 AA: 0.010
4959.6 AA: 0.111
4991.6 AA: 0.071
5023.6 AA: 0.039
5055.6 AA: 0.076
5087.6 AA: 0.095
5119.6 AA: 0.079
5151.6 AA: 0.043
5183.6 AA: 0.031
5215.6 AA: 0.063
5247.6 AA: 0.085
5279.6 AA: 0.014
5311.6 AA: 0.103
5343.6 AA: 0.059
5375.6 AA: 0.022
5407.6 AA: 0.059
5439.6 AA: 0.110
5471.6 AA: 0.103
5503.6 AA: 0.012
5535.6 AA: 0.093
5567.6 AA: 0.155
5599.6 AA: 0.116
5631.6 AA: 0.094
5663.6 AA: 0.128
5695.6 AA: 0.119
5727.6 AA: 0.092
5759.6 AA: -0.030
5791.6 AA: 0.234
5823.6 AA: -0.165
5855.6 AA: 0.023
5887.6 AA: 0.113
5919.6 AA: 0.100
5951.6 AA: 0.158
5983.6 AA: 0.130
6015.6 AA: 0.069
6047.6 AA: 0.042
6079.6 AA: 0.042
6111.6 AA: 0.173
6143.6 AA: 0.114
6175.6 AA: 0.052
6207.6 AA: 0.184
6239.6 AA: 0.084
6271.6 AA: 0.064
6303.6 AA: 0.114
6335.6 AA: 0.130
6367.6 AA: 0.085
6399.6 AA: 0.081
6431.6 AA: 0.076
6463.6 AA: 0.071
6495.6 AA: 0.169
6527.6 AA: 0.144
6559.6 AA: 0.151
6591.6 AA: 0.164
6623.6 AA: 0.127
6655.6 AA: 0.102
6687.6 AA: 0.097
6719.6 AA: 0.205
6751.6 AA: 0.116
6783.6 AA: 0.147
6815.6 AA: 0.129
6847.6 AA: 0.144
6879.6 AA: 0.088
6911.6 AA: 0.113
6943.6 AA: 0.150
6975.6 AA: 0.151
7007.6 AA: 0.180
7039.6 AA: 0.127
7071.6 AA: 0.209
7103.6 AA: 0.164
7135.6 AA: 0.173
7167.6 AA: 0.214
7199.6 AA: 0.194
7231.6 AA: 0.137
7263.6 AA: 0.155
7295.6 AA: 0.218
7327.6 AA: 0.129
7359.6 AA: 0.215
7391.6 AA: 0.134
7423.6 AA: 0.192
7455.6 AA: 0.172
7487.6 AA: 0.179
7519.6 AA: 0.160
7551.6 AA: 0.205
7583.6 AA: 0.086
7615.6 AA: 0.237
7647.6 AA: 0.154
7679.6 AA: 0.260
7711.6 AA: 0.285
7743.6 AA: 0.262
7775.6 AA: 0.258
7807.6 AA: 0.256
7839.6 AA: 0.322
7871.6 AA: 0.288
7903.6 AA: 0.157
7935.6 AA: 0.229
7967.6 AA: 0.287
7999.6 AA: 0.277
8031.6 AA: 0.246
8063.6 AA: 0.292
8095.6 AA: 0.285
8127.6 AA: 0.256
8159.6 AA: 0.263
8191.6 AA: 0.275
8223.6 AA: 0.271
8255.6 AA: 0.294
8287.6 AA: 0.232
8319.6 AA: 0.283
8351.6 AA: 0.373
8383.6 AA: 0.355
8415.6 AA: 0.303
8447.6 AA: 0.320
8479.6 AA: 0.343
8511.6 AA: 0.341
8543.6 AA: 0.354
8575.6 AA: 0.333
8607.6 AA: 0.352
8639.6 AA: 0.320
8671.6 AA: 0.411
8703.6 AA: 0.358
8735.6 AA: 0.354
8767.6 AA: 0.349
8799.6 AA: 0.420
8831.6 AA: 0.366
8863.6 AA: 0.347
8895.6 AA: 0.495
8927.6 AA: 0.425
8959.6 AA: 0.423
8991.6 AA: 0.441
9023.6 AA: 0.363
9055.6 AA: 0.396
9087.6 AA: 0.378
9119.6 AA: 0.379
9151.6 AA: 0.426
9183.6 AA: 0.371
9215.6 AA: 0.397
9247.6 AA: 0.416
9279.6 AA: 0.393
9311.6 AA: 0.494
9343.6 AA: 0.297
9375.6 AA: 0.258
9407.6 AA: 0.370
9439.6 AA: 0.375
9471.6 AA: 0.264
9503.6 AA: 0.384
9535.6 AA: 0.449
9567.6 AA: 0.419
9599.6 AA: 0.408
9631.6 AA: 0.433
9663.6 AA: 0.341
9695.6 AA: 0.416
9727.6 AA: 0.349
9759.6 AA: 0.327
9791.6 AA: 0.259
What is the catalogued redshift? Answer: 0.93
